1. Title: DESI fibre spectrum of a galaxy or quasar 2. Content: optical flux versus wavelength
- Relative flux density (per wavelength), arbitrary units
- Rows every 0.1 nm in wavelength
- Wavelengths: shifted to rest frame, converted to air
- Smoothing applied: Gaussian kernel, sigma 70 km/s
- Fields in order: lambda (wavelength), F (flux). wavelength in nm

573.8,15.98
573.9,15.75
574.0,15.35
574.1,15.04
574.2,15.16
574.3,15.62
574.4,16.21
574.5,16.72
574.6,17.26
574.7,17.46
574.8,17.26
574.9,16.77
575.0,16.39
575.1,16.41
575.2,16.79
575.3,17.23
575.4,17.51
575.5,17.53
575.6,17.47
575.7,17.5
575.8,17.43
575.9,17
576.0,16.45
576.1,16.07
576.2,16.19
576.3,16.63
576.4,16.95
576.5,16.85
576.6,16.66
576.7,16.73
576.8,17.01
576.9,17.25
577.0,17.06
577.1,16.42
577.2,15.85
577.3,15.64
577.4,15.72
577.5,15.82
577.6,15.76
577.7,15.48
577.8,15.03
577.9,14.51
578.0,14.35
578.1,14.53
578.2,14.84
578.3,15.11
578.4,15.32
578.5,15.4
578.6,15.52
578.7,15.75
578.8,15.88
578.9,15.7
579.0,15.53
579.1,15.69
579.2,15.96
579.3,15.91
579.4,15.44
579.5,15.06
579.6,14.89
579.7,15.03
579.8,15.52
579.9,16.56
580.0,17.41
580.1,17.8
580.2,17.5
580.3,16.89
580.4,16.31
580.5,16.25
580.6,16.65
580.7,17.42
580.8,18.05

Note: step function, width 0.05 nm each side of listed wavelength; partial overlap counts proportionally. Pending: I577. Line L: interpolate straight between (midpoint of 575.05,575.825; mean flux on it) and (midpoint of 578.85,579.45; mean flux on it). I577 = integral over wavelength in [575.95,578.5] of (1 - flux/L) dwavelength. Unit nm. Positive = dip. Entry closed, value 0.09 nm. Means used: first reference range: 17.2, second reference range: 15.7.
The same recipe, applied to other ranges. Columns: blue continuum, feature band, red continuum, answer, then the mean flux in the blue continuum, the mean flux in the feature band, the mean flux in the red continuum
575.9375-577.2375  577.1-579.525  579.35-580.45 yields 0.146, 16.6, 15.4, 16.2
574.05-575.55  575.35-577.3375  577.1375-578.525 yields -0.112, 16.6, 16.8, 15.2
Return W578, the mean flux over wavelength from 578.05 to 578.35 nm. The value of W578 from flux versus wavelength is 14.8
